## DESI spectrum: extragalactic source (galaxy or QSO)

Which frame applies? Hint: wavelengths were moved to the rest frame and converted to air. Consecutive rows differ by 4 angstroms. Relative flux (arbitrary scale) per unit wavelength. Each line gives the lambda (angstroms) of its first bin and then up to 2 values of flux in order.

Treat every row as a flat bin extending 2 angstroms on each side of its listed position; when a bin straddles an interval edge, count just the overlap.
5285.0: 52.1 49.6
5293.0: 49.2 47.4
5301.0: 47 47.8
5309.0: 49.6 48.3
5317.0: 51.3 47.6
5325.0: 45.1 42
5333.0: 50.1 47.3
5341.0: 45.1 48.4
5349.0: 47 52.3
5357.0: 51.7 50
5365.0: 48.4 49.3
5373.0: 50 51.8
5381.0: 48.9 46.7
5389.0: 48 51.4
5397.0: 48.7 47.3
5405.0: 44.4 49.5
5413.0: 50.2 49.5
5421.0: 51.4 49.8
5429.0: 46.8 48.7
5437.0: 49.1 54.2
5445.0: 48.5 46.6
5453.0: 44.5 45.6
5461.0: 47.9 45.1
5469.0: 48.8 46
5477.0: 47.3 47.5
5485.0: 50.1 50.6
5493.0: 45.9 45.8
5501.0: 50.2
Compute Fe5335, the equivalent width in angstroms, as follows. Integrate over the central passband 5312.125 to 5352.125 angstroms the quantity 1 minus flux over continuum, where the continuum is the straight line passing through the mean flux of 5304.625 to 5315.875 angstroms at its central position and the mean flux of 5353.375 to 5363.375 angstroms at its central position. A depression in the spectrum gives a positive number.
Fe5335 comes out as 2.0 angstroms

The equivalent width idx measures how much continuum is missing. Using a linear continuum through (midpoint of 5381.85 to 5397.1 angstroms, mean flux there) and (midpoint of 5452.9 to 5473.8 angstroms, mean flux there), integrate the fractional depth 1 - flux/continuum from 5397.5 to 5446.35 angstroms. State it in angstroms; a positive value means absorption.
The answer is -1.4 angstroms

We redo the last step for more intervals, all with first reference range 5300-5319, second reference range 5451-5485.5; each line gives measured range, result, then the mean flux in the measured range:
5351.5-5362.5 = -0.7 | 51.4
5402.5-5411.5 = 0.1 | 47.2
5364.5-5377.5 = -0.5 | 49.8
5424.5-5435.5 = -0.2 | 48.3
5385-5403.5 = -0.3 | 48.5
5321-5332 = 0.9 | 44.9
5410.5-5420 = -0.5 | 50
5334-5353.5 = 0.3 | 47.8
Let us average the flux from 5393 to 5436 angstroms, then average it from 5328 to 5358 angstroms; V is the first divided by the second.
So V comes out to 1.0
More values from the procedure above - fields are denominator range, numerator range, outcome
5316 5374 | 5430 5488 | 0.99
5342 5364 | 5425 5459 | 0.97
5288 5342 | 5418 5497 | 1.01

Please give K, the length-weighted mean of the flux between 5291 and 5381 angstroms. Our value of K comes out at 48.5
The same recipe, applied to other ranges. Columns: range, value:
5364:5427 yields 49.1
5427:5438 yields 48.1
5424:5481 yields 47.7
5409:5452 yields 49.4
